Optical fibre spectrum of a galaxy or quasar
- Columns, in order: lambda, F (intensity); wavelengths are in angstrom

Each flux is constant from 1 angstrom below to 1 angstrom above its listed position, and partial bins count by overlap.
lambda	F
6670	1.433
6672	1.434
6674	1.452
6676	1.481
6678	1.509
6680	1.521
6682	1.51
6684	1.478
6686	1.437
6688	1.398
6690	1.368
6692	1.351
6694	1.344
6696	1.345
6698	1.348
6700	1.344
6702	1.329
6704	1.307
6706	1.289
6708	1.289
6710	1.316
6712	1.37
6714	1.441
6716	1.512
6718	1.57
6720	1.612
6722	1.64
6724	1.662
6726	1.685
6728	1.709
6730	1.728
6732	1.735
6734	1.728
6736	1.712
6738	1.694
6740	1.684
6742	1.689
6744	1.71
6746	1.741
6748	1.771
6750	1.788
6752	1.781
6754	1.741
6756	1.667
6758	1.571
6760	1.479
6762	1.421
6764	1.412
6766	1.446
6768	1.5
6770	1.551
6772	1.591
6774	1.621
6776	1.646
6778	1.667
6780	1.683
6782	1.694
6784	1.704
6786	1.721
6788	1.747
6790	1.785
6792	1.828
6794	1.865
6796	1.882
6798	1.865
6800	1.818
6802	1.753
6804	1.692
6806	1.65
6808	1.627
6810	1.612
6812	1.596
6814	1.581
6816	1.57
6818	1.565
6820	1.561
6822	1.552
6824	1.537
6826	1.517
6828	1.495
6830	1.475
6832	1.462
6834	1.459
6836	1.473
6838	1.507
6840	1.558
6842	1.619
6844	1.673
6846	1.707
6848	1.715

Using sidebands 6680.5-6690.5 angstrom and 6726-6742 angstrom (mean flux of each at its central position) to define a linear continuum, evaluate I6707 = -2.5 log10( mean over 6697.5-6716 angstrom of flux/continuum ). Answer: 0.16 mag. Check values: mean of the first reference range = 1.45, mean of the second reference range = 1.71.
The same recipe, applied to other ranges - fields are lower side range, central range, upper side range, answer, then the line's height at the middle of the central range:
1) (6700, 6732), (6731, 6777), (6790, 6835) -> -0.058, 1.55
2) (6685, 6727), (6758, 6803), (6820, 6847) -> -0.117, 1.49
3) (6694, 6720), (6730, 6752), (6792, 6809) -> -0.137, 1.52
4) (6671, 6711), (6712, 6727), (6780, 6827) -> -0.077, 1.47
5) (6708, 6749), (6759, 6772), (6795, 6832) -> 0.104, 1.63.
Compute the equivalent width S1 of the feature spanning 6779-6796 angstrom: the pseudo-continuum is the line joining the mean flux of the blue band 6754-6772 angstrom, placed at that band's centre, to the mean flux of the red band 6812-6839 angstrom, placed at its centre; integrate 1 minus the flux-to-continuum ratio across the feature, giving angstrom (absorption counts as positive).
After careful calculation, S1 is -2.65 angstrom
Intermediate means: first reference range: 1.52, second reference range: 1.52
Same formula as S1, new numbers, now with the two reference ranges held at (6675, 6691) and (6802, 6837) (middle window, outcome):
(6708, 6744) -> -2.8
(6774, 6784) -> -0.9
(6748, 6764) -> -1.2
